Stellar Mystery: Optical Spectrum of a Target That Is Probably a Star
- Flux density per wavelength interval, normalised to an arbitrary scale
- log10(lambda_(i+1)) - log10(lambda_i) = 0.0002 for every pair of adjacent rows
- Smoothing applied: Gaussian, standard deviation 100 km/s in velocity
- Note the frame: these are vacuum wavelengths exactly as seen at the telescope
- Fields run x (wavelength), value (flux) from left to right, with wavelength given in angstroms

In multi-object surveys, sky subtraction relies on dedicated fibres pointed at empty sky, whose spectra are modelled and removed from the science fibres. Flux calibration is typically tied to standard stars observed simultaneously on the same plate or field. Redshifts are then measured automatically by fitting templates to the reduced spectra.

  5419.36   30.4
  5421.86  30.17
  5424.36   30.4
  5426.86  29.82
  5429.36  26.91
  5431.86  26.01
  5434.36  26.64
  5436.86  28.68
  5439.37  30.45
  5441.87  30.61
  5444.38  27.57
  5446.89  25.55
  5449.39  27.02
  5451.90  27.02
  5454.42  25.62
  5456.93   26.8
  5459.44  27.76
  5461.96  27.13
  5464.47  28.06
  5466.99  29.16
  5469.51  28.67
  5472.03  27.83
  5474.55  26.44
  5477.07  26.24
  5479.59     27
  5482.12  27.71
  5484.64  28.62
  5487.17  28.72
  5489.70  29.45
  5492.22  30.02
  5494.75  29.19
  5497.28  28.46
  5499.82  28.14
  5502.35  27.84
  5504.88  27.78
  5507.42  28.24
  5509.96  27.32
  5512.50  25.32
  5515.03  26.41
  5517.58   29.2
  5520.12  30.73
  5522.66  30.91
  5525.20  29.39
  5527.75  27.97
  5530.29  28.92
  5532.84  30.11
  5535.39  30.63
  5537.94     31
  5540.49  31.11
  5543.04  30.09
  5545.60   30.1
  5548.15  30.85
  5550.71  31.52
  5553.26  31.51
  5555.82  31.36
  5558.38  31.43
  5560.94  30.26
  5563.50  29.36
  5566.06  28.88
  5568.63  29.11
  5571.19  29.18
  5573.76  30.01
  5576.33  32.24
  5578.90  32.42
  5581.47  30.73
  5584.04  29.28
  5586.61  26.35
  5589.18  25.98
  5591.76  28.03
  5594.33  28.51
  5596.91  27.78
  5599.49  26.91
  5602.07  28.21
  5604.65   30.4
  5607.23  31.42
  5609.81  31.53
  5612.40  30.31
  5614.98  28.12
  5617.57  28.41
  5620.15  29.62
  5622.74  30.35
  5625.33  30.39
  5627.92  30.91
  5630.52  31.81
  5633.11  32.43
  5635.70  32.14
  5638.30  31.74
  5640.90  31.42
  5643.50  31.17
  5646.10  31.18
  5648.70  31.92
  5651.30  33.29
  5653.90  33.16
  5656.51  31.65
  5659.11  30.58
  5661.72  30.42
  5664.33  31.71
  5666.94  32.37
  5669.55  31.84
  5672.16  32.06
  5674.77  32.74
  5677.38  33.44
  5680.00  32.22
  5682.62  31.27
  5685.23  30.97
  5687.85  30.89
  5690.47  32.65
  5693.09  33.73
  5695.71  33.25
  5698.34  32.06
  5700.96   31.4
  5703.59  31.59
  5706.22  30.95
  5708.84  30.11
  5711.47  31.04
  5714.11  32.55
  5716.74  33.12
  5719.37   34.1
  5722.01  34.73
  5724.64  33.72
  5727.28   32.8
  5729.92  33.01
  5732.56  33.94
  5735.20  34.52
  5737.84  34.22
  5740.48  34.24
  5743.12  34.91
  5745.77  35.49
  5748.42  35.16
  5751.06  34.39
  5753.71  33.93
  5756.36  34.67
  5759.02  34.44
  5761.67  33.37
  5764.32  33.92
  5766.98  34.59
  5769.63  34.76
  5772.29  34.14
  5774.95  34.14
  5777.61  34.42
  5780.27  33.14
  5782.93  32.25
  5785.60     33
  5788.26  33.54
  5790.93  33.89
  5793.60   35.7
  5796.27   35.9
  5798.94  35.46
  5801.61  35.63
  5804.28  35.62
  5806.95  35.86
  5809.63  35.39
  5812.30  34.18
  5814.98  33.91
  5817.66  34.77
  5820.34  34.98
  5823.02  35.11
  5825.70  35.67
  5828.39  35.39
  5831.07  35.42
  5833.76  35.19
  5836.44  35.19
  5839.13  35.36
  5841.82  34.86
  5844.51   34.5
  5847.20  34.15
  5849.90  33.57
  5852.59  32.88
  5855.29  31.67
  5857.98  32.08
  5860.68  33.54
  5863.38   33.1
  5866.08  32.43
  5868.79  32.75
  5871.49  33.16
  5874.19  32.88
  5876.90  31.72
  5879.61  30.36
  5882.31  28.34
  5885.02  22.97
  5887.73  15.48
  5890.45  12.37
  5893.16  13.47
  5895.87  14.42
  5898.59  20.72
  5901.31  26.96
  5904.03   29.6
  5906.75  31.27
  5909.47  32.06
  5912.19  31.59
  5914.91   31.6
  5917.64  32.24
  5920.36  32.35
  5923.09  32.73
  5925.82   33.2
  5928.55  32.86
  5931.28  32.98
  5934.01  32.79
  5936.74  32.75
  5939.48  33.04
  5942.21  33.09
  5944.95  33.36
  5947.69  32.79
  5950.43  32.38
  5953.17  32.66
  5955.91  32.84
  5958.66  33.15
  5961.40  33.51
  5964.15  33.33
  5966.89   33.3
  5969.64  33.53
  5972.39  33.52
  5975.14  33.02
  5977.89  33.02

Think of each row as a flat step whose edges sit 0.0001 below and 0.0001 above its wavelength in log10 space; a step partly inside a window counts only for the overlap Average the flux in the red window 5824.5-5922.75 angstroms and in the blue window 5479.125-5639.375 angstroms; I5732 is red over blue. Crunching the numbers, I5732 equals 1.0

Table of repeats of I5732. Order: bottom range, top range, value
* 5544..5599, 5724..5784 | 1.15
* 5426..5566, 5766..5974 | 1.12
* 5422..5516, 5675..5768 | 1.19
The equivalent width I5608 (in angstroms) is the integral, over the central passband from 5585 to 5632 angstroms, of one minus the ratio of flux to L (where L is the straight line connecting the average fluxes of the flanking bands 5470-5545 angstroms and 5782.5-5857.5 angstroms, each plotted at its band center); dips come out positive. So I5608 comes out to 2.16 angstroms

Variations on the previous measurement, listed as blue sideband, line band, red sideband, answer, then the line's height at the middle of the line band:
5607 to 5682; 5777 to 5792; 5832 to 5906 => -1.7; 29.9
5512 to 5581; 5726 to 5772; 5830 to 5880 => -2.8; 32.3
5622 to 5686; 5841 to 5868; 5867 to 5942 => -3.8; 29.1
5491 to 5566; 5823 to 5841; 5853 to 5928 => -4.2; 28.6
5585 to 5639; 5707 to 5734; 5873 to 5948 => -3.4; 29.2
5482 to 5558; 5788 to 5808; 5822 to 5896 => -3.3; 30.3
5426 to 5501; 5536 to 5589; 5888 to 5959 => -3.8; 28.2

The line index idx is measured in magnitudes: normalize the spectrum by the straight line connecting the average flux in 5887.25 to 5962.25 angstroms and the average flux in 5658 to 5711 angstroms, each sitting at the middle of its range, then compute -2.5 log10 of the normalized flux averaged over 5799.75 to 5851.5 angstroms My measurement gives -0.153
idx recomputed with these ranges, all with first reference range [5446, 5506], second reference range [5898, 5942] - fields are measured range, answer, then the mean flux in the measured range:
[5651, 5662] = -0.09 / 31.8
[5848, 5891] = 0.05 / 29.7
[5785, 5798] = -0.14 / 34.5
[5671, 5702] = -0.10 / 32.2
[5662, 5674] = -0.09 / 31.9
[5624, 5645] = -0.09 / 31.5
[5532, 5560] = -0.09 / 30.9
